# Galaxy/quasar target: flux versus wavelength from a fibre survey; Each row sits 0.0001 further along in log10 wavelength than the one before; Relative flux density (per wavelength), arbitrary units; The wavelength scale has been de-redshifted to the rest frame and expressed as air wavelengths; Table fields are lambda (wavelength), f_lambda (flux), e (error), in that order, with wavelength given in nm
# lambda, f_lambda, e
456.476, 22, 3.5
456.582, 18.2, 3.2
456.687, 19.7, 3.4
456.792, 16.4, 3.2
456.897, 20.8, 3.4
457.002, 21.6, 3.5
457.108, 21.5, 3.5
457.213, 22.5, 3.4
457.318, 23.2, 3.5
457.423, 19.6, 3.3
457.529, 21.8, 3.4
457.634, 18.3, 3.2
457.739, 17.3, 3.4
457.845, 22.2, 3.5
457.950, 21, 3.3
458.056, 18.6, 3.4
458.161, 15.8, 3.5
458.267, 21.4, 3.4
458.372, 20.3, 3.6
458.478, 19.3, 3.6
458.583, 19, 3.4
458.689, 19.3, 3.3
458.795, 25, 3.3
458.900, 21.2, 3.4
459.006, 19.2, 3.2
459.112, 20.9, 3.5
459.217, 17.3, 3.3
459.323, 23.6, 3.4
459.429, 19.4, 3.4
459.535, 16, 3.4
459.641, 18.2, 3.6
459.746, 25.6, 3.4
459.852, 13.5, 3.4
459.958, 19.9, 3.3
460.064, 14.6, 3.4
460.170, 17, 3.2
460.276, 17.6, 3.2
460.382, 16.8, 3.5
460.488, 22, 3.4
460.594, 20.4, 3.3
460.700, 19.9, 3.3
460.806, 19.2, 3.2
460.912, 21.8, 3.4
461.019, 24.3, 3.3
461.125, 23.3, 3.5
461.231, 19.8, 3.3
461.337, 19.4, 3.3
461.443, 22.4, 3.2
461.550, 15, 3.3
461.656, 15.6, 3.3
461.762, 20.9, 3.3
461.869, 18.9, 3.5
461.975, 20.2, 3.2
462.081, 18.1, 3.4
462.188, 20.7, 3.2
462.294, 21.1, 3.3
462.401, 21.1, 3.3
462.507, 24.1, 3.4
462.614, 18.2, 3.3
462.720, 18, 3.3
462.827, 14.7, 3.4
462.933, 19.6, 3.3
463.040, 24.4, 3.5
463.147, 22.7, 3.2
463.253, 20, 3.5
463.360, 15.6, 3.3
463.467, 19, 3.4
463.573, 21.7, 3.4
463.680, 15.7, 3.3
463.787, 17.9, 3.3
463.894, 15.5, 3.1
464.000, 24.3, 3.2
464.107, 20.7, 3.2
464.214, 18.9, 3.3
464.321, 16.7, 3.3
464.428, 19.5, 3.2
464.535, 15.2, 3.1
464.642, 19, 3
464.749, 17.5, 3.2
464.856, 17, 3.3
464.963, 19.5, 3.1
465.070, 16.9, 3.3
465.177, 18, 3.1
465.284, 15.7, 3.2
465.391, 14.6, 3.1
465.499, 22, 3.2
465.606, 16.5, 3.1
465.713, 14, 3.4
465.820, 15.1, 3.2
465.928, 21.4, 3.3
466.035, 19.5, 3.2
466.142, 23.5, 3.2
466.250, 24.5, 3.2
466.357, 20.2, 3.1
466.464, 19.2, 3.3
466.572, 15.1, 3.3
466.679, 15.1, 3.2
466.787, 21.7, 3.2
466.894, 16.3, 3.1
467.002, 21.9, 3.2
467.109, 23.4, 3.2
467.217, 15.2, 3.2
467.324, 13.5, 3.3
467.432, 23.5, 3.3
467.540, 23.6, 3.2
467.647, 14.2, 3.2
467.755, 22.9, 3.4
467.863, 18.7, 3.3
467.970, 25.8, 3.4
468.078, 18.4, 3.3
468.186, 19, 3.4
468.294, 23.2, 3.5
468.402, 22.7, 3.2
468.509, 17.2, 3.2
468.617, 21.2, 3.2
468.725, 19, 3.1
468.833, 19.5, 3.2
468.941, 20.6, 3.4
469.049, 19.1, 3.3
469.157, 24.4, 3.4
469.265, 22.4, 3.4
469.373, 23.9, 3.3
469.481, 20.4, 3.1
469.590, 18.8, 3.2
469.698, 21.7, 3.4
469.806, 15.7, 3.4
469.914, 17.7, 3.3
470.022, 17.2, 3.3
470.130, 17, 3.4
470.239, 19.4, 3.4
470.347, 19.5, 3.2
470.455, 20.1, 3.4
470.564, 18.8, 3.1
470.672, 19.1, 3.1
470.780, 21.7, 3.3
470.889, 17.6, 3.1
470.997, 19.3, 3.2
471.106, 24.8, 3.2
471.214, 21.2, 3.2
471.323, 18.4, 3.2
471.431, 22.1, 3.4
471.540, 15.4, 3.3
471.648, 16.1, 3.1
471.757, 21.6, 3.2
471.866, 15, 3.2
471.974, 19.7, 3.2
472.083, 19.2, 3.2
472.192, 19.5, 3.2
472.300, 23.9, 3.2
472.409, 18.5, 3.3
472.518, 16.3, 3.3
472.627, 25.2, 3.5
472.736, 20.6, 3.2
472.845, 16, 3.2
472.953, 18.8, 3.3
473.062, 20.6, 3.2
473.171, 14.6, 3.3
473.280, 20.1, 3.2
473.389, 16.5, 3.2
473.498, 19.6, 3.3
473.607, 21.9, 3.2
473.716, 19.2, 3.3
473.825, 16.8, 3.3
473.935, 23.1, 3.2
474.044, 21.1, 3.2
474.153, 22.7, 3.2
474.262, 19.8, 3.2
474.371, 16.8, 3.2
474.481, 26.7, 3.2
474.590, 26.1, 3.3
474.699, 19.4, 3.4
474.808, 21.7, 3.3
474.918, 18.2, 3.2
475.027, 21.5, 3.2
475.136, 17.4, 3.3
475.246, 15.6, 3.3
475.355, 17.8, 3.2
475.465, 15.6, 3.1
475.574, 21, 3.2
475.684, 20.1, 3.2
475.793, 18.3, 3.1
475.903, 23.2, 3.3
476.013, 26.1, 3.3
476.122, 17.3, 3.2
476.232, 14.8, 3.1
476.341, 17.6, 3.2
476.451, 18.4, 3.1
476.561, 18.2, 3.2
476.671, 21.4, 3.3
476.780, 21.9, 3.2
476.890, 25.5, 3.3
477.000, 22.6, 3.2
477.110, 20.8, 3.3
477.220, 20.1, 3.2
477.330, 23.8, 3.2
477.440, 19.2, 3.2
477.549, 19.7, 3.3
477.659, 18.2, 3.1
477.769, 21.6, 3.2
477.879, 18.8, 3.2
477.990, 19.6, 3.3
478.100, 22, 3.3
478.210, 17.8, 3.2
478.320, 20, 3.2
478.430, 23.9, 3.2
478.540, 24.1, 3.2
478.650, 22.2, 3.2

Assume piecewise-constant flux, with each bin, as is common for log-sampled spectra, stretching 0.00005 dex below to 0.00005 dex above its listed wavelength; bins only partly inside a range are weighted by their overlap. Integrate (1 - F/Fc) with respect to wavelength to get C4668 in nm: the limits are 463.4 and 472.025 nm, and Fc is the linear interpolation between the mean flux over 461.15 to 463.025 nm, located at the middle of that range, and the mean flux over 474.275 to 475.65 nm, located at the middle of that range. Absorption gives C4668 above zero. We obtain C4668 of 0.17 nm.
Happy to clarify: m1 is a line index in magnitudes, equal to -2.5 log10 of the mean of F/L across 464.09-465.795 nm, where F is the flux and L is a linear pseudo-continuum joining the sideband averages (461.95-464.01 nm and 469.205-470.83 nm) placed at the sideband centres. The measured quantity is 0.120 mag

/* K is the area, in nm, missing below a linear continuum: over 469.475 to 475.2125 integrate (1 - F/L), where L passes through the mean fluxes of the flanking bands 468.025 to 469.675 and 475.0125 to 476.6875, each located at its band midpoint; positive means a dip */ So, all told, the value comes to 0.046 nm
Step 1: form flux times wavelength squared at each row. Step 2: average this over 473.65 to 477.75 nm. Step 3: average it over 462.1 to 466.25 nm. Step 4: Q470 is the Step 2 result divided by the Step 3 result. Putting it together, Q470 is 1.12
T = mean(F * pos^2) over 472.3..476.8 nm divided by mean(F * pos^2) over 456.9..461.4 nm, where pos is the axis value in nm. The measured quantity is 1.05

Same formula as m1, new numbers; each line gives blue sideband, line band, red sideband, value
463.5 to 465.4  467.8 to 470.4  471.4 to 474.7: -0.06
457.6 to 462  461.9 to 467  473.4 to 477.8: 0.05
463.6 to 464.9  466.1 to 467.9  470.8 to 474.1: -0.05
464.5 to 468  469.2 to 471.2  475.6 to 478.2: -0.02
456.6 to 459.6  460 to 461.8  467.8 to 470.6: 0.04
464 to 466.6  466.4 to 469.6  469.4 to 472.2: -0.07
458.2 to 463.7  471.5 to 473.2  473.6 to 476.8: 0.05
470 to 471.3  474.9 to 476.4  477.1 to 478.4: 0.06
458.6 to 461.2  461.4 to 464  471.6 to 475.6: 0.03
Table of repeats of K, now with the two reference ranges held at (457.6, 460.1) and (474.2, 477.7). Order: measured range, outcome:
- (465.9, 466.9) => 0.001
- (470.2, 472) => 0.052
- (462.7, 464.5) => 0.054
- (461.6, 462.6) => -0.019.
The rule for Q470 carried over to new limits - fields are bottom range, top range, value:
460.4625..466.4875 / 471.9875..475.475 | 1.07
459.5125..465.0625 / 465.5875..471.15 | 1.05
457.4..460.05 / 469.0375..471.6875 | 1.05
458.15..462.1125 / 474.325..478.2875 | 1.10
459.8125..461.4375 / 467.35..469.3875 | 1.11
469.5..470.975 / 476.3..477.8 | 1.13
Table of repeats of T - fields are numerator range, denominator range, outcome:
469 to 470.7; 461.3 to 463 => 1.06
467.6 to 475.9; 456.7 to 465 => 1.06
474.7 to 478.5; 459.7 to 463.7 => 1.09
